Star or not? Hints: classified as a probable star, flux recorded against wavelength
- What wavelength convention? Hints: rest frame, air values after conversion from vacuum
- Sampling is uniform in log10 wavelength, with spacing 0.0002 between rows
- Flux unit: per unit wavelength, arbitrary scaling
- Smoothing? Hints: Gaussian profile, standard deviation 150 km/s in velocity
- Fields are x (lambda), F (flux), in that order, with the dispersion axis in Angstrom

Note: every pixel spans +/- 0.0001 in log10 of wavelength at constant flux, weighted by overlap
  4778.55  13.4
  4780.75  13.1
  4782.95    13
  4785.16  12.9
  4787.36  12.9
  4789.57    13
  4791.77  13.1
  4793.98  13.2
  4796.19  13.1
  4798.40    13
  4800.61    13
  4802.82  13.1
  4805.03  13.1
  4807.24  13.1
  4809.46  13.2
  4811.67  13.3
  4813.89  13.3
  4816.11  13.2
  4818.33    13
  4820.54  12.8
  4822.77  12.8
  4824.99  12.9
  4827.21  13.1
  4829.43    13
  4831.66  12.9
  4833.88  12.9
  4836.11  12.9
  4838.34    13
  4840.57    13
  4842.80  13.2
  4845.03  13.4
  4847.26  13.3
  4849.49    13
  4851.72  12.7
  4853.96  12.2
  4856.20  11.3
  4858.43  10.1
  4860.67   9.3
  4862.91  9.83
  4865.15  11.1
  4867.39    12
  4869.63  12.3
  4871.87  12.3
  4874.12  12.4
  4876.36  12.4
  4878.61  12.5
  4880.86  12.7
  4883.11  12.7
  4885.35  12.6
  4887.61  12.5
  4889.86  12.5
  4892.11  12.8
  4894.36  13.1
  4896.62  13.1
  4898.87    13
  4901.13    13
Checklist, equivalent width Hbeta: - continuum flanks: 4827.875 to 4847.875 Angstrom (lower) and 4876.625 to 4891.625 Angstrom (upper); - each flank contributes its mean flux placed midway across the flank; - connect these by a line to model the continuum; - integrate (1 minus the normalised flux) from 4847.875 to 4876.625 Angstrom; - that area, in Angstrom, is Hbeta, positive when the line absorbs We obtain 2.7 Angstrom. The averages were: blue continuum 13.1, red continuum 12.6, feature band 11.6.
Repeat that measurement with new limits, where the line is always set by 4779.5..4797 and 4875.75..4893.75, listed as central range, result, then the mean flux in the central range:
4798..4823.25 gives -0.3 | 13.1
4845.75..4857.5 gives 0.2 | 12.5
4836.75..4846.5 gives -0.3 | 13.1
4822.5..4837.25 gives -0.1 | 12.9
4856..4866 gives 2.0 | 10.2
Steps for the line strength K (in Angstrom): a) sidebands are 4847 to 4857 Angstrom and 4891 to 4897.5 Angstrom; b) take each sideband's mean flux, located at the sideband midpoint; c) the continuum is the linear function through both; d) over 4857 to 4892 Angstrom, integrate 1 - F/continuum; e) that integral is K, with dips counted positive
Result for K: 2.5 Angstrom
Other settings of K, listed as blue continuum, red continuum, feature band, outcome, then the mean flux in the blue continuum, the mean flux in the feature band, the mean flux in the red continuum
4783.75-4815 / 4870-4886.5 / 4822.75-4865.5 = 1.5 Angstrom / 13.1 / 12.3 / 12.5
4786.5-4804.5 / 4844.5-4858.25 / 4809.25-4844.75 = -0.9 Angstrom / 13.1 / 13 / 12.4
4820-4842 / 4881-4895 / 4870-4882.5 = 0.3 Angstrom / 12.9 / 12.5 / 12.7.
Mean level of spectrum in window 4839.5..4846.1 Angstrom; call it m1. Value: 13.2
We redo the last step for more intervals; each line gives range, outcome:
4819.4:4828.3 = 12.9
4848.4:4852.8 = 12.9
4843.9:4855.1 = 12.9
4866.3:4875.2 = 12.2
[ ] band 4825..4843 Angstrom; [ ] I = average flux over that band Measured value 13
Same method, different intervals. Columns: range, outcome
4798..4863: 12.7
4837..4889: 12.2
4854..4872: 11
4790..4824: 13.1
